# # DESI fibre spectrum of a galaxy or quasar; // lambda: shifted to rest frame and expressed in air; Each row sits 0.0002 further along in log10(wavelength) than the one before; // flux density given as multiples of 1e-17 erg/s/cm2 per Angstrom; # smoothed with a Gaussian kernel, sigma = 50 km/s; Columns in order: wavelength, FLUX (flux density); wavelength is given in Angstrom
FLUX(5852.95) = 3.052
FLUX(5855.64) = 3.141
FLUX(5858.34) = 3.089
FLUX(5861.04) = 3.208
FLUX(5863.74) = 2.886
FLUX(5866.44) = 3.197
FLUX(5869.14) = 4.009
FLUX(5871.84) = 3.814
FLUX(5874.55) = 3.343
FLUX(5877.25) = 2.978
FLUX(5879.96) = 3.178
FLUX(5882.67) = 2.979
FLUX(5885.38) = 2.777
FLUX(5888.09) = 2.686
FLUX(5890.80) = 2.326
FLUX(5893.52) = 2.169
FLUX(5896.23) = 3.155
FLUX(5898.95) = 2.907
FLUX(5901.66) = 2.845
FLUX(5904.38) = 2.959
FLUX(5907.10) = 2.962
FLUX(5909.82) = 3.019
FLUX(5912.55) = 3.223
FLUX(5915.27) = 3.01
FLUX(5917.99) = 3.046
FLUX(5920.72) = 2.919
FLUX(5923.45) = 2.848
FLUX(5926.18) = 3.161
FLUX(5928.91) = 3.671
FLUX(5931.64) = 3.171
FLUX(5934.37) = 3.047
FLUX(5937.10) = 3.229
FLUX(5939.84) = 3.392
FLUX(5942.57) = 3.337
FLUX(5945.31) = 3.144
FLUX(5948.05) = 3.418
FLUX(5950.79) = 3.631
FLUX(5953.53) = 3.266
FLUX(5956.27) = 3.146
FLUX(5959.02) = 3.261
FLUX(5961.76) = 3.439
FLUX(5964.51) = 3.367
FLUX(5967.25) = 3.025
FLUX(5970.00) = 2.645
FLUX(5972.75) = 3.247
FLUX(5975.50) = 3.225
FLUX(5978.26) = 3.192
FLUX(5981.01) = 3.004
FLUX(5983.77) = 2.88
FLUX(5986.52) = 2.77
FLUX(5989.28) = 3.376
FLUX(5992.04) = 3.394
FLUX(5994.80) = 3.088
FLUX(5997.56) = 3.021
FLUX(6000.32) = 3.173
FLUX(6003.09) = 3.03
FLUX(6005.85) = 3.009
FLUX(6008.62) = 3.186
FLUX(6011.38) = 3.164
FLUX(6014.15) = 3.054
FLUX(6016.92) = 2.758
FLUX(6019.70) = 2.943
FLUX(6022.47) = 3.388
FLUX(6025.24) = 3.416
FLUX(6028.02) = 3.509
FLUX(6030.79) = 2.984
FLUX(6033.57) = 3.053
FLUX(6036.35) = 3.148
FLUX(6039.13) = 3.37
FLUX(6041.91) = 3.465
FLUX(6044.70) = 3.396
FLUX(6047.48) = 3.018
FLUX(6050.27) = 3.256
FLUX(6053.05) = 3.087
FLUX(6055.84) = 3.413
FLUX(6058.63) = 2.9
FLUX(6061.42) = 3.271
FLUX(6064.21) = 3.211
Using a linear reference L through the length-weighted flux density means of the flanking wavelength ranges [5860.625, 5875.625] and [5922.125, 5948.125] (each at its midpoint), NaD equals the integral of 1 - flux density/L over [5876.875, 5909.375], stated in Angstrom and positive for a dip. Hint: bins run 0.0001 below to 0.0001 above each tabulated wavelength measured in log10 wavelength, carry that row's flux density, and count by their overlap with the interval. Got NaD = 5.1 Angstrom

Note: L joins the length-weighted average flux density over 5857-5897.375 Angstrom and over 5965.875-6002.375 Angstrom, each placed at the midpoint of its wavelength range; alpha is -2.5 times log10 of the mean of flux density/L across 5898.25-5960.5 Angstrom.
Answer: -0.03 mag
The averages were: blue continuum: 3.05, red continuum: 3.08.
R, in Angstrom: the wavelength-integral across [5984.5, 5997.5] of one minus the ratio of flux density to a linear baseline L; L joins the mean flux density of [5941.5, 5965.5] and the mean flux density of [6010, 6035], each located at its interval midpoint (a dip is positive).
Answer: 0.4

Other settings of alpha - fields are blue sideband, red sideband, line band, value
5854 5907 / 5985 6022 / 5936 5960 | -0.09 mag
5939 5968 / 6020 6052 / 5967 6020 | 0.08 mag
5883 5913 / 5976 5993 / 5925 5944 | -0.12 mag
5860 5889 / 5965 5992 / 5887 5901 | 0.19 mag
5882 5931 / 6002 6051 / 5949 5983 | -0.05 mag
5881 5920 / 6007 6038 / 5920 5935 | -0.08 mag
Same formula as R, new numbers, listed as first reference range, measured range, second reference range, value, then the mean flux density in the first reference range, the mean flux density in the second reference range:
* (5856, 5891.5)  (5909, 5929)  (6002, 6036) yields 0.3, 3.13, 3.13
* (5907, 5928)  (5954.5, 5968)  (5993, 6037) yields -0.8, 3.04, 3.12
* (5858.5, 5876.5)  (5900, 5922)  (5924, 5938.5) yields 1.9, 3.38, 3.23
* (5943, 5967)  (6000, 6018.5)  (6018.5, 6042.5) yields 1.3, 3.32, 3.25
